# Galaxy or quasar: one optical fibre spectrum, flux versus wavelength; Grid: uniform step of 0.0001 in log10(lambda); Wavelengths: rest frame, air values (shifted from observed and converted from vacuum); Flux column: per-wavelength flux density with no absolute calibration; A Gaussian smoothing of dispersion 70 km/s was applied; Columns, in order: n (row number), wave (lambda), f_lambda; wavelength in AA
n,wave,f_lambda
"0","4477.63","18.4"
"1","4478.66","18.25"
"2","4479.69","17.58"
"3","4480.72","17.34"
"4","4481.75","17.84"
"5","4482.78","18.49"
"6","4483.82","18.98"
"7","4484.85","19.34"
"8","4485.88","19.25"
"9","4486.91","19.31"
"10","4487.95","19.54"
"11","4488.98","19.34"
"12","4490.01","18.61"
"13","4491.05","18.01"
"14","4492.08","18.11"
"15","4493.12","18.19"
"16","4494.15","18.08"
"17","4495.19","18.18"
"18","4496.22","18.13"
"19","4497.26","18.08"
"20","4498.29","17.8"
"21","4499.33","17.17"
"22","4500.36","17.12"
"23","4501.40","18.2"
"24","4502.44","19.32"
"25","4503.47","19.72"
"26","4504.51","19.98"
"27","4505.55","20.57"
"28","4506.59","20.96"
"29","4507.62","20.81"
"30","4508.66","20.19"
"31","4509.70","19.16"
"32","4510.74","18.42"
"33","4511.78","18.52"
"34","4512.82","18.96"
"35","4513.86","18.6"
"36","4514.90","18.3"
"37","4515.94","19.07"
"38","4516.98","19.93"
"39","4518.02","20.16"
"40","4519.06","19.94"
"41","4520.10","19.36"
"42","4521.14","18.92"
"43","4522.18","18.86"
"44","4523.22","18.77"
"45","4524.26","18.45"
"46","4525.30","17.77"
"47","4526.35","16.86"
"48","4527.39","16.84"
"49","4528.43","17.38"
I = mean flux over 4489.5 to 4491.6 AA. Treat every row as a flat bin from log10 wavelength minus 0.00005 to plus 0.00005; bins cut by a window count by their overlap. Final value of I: 18.3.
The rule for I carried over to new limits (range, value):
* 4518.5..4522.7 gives 19.3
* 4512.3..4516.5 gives 18.7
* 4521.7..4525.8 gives 18.5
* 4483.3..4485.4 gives 19.2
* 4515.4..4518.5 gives 19.7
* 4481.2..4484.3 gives 18.4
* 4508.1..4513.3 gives 19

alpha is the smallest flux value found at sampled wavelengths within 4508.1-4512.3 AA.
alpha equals 18.42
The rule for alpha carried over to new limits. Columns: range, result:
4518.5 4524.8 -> 18.45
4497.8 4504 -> 17.12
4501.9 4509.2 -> 19.32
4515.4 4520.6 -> 19.07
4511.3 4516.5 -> 18.3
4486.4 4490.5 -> 18.61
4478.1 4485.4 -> 17.34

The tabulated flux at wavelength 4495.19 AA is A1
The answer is 18.18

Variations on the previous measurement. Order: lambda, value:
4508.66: 20.19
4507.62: 20.81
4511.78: 18.52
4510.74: 18.42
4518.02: 20.16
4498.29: 17.8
